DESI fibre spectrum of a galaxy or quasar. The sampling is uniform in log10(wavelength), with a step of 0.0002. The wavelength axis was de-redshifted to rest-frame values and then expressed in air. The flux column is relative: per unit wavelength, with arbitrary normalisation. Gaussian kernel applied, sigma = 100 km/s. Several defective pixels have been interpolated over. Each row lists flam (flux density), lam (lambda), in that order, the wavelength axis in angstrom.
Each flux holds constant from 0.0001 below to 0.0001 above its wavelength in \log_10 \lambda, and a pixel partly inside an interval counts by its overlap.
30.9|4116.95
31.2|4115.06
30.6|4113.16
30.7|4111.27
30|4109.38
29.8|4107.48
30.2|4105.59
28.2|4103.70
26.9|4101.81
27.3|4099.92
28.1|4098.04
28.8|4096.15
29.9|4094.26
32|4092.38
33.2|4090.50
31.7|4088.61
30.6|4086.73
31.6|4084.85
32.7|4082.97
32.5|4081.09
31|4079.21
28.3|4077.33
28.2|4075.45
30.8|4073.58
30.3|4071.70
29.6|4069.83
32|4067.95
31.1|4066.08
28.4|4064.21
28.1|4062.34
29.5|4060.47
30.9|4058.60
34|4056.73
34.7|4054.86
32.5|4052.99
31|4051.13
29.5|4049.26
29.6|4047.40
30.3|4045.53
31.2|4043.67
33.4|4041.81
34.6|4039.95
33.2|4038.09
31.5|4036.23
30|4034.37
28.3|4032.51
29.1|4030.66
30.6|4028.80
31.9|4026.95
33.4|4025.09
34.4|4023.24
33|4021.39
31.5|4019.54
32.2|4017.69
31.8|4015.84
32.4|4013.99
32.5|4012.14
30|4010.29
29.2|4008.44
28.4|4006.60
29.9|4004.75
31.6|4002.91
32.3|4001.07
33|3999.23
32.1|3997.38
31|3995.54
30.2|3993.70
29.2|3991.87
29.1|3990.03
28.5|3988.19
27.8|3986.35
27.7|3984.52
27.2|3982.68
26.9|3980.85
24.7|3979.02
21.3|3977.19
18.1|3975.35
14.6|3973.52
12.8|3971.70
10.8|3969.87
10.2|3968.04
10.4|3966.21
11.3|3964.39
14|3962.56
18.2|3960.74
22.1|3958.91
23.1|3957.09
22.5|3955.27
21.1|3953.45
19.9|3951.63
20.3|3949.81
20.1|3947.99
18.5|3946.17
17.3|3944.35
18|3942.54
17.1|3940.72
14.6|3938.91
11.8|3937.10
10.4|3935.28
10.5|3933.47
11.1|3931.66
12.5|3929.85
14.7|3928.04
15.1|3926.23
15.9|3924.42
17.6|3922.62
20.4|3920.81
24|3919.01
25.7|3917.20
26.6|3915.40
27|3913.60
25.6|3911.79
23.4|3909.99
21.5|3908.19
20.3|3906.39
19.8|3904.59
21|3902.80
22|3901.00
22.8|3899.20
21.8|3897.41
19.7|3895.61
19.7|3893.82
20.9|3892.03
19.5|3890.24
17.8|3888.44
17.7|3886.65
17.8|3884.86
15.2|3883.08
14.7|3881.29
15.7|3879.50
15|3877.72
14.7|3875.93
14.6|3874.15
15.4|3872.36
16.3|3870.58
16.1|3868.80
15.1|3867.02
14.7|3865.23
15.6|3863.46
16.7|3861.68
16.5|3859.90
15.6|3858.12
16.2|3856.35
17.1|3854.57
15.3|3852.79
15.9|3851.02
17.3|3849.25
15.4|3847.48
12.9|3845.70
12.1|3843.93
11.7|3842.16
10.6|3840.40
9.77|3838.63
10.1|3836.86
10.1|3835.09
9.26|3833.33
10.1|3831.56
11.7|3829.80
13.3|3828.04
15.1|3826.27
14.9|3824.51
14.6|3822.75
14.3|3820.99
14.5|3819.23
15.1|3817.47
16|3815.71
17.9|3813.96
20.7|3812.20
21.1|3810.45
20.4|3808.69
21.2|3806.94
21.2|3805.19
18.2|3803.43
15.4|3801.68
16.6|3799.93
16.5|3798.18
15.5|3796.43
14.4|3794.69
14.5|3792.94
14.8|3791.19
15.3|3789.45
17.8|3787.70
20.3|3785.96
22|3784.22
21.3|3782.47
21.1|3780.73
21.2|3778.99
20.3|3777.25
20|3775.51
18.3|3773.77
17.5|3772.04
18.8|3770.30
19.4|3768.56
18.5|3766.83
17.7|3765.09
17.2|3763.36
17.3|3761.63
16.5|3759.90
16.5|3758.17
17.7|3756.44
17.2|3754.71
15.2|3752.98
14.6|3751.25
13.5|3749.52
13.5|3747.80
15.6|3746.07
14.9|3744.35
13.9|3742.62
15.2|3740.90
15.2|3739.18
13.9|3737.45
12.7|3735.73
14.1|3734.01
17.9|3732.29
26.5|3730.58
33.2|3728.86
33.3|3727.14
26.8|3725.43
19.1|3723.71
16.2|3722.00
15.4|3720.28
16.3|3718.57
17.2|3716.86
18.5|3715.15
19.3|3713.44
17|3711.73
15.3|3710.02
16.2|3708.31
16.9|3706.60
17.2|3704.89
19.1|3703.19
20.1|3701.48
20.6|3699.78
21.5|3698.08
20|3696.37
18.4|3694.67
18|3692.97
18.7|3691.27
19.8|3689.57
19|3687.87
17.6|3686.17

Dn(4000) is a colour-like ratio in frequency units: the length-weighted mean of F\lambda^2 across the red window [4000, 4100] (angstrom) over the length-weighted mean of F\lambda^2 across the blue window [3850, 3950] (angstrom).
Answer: 1.88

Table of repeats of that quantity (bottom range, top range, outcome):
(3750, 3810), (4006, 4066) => 1.99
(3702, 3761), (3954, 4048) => 1.75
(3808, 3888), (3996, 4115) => 2.30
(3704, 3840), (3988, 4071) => 2.09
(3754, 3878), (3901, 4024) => 1.51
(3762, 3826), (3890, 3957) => 1.15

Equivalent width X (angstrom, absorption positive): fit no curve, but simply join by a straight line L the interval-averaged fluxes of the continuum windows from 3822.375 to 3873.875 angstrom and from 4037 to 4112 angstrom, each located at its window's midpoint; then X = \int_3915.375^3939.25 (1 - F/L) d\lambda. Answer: 4.3 angstrom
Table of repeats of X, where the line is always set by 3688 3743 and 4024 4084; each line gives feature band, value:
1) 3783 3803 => 4.5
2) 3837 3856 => 8.0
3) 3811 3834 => 8.2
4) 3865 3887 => 8.1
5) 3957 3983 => 9.9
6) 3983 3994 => 0.0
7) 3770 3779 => 0.8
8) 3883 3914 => 5.7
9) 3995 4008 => -0.9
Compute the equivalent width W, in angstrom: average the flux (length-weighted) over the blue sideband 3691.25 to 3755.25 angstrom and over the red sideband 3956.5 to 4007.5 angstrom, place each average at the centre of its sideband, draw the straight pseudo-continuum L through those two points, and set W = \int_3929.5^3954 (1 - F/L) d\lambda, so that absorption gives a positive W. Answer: 7.3 angstrom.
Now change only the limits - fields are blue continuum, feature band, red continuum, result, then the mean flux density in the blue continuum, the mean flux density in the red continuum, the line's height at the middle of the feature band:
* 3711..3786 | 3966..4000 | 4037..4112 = 4.49 angstrom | 18.3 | 30.7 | 27.2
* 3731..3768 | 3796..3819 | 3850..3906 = -2.19 angstrom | 15.8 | 17.4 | 16.5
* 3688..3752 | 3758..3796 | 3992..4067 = 4.48 angstrom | 18.3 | 31.3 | 20.7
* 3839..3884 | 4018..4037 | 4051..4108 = -3.31 angstrom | 15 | 30.4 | 26.8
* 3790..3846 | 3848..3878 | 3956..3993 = 1.22 angstrom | 14.8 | 20.5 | 16.5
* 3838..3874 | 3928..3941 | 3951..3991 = 4.19 angstrom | 14.8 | 20.1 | 18.5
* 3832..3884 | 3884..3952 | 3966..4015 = 1.10 angstrom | 14.3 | 25.9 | 19.5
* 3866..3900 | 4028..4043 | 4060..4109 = -2.43 angstrom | 17.4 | 30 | 27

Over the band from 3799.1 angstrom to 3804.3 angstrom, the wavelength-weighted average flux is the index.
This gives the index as 16.7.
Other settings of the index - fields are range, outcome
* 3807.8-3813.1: 20.7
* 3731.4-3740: 14.8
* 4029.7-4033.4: 28.7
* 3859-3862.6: 16.6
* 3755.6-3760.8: 16.9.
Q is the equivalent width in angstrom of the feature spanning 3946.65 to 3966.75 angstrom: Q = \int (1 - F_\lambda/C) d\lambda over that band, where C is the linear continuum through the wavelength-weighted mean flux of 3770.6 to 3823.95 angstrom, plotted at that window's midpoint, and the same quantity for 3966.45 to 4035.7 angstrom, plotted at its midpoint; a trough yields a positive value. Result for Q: 5.4 angstrom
